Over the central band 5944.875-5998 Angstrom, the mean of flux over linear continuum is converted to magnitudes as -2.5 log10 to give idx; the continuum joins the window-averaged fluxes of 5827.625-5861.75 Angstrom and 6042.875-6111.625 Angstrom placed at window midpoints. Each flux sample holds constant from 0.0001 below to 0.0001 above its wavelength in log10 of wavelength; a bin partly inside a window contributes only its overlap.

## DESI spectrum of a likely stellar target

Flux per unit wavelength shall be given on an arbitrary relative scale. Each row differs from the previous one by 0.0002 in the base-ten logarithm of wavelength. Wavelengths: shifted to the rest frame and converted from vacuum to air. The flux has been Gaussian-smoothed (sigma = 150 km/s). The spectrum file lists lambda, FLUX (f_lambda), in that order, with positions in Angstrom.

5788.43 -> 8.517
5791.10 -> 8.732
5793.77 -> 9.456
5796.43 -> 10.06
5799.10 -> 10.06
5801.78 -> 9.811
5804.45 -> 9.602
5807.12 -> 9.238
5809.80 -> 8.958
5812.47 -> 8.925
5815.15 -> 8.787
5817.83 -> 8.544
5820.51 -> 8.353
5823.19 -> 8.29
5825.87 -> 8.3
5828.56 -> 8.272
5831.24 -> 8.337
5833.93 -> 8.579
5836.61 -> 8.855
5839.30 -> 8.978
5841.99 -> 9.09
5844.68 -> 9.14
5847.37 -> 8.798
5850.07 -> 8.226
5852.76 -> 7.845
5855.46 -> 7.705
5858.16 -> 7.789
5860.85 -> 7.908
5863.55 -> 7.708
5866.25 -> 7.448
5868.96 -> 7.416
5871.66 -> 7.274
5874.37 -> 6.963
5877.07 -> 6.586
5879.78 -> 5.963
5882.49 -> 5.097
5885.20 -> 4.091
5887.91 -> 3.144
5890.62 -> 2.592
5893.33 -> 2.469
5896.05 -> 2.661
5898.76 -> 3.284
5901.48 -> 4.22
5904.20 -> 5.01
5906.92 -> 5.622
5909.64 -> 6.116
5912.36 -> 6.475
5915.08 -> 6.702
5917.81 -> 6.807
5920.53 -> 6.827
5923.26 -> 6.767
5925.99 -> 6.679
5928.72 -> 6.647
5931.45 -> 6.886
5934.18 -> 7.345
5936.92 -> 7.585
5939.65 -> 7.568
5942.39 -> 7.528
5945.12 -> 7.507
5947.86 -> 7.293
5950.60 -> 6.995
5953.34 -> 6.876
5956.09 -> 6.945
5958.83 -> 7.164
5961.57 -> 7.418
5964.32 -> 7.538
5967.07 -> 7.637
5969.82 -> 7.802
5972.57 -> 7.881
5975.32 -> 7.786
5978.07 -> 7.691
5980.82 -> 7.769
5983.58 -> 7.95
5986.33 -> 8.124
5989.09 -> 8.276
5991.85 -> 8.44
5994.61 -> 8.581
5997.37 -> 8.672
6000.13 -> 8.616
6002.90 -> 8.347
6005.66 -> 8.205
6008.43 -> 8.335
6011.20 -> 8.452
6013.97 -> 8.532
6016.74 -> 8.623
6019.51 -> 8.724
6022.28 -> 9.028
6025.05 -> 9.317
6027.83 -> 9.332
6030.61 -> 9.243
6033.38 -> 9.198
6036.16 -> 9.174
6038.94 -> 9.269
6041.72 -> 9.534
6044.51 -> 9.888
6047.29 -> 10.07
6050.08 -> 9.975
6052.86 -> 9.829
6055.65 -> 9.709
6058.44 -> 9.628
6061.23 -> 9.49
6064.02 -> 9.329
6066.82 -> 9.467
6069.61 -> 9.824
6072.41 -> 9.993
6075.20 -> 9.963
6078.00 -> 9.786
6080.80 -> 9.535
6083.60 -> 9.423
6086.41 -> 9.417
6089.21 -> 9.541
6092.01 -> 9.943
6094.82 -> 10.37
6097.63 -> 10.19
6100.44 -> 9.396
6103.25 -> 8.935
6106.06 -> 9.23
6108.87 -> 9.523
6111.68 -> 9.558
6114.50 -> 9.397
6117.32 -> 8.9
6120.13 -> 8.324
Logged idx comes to 0.18 mag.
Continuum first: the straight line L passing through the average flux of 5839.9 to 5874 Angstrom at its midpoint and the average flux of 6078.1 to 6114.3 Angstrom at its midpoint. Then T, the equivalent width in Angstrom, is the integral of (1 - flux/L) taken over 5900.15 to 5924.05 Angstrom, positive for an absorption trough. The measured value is 6.7 Angstrom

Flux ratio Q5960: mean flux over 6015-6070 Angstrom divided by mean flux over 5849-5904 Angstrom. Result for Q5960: 1.6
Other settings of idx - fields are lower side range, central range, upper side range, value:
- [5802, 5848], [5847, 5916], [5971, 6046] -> 0.42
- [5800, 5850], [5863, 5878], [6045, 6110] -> 0.24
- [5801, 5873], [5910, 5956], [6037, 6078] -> 0.27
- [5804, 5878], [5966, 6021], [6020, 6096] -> 0.12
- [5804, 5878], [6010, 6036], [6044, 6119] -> 0.04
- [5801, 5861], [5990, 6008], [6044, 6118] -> 0.10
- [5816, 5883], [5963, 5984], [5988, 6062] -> 0.13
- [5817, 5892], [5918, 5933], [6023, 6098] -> 0.20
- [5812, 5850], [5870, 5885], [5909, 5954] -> 0.26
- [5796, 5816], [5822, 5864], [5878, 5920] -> -0.12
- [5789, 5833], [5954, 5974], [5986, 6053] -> 0.20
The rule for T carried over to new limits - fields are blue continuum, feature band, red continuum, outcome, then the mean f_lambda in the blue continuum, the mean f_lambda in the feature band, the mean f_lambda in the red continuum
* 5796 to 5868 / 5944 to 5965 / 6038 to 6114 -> 4.46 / 8.62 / 7.2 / 9.66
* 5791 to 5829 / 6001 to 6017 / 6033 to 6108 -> 1.84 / 9.05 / 8.4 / 9.64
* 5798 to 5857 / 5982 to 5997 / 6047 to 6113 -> 1.67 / 8.75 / 8.29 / 9.67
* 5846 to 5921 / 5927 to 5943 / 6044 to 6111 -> -0.56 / 6.01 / 7.23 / 9.68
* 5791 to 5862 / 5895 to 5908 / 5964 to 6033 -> 6.70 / 8.77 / 4.16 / 8.38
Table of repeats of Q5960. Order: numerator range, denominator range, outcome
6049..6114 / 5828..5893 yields 1.35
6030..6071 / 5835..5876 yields 1.19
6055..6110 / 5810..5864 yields 1.14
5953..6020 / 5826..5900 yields 1.18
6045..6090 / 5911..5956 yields 1.38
